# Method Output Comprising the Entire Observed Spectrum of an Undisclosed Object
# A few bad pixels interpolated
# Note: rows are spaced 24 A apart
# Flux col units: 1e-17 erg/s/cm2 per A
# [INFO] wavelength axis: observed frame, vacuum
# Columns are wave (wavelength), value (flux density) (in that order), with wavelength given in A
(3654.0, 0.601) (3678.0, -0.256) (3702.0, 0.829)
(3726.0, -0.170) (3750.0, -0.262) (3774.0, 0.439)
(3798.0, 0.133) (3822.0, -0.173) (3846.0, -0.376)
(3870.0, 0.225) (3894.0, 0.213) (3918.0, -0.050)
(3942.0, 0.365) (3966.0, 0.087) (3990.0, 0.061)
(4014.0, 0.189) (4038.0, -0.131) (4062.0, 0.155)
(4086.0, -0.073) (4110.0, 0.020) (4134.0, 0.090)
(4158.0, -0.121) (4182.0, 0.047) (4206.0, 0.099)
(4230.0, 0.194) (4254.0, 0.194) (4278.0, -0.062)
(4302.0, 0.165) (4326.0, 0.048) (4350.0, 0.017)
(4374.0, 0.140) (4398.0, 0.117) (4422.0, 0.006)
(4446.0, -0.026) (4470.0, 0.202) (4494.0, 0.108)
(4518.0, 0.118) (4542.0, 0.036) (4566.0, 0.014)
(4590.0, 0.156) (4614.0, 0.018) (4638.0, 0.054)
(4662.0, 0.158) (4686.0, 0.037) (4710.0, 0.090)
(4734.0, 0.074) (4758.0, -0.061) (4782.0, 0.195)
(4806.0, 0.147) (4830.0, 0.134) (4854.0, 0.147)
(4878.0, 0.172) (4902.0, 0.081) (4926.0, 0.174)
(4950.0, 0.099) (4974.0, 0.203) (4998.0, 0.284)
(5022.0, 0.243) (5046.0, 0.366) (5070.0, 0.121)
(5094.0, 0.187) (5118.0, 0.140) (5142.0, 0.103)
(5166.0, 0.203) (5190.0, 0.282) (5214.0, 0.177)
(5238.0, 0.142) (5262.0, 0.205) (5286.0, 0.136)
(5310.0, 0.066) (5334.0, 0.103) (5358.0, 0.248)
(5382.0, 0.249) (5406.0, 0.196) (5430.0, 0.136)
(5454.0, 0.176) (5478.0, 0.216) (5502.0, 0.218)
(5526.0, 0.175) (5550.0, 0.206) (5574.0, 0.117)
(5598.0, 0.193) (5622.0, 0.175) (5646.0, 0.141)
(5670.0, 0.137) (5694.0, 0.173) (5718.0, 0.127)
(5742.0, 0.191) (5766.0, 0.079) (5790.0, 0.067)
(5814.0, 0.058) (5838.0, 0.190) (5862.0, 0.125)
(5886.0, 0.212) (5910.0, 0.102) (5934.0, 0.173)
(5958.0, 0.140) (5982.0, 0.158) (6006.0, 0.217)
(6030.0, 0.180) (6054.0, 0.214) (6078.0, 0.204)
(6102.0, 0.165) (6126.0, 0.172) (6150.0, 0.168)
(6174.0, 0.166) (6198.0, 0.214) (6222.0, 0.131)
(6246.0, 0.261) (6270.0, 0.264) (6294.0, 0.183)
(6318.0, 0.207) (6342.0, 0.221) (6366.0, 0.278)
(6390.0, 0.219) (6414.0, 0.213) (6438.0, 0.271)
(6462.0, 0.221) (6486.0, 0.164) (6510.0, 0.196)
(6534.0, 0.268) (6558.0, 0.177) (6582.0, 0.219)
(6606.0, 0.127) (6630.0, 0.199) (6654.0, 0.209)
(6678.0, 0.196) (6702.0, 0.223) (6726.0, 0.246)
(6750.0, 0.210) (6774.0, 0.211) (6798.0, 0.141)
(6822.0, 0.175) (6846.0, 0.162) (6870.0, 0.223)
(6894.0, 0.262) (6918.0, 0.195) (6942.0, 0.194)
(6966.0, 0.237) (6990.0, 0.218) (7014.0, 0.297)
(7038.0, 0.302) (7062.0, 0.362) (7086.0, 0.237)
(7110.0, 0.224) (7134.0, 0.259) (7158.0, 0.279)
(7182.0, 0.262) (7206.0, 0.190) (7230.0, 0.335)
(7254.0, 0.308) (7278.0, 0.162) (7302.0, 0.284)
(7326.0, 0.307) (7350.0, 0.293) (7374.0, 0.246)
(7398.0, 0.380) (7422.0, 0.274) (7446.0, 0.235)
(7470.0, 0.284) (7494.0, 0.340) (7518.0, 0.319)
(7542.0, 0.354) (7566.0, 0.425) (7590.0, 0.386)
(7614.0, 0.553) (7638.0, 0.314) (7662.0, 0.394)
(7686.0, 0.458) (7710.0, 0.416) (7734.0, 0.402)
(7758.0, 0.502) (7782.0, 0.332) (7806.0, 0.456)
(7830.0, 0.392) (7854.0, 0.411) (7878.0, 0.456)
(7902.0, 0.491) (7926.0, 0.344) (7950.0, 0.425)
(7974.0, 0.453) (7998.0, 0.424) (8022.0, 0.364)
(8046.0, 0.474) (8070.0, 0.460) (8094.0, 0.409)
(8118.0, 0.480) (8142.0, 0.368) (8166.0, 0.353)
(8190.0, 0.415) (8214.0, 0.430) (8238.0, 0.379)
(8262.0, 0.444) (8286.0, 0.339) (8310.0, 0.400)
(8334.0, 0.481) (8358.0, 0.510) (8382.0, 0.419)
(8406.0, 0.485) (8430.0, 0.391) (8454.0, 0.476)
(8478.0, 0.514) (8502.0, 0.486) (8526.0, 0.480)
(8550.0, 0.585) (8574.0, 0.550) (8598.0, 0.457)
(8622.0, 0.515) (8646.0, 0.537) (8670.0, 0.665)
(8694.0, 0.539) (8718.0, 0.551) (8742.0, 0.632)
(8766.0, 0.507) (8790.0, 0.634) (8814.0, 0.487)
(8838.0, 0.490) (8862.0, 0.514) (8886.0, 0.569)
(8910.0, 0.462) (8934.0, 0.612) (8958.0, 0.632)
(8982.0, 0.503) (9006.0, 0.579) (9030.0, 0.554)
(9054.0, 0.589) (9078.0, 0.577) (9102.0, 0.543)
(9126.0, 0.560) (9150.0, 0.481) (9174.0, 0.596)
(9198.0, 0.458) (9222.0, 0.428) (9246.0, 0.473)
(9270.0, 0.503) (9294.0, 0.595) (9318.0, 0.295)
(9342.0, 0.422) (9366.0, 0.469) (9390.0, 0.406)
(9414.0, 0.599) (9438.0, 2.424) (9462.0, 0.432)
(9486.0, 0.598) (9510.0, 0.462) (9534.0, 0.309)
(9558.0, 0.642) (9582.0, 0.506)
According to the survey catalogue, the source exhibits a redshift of 0.90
